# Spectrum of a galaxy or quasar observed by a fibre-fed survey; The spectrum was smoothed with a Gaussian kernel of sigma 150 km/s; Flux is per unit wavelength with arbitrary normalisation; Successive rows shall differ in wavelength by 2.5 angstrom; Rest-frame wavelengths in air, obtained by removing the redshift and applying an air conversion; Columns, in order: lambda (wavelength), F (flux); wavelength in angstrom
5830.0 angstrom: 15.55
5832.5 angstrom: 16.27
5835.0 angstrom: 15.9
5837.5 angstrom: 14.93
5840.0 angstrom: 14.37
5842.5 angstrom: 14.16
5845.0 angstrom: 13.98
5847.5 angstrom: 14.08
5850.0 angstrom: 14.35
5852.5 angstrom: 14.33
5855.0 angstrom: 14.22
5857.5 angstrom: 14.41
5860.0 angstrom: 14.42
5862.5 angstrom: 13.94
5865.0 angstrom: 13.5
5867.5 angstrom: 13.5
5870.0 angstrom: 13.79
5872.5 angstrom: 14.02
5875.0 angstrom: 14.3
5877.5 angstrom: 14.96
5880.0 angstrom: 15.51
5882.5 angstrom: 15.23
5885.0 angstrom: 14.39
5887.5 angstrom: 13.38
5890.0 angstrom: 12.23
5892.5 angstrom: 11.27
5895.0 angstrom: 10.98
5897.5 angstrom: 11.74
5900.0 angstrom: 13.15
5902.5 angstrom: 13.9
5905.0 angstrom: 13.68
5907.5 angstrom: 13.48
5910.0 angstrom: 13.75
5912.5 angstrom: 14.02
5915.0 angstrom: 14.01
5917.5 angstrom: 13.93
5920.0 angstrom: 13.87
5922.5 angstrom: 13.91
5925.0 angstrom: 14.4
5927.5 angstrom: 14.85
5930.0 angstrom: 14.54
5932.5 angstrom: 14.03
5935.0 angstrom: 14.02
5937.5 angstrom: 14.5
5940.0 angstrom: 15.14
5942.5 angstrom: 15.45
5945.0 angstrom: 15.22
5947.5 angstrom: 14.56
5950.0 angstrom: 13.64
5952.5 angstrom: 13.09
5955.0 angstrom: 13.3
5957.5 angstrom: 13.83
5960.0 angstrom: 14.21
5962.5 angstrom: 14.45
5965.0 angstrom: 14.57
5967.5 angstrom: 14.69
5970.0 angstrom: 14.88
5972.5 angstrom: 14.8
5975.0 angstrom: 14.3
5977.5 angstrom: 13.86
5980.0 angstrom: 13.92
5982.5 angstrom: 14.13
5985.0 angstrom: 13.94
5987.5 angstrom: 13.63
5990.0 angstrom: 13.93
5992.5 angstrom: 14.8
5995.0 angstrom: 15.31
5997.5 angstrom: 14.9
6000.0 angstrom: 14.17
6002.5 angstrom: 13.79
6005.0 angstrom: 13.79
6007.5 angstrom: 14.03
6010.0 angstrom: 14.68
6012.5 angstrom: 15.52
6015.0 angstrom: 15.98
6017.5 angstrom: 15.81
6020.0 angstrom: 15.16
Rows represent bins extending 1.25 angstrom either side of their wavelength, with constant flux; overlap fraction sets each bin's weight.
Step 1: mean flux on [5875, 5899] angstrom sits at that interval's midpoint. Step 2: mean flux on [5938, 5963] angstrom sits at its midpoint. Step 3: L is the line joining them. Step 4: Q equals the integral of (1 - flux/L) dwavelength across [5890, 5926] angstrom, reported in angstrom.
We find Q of 1.1 angstrom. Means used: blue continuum 13.3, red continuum 14.3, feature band 13.2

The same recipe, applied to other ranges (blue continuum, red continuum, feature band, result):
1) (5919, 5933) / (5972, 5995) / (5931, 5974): -0.4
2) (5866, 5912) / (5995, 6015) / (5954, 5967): 0.0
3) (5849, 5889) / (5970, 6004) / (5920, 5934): 0.0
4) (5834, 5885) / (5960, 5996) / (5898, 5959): 1.3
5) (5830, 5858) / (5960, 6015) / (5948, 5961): 0.7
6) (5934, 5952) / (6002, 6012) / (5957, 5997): 0.1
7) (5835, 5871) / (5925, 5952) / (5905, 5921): 0.7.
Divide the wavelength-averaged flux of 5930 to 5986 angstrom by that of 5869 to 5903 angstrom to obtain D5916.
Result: 1.1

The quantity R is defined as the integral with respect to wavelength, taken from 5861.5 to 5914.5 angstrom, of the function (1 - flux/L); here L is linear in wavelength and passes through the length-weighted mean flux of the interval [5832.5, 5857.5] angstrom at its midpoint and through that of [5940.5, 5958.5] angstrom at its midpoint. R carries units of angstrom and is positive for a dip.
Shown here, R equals 3.1 angstrom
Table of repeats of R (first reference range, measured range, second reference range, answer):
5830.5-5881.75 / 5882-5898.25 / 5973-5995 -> 2.0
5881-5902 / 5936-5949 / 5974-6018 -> -1.2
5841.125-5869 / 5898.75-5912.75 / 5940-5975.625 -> 0.6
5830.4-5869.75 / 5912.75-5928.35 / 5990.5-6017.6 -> 0.5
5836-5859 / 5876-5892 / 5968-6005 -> 0.2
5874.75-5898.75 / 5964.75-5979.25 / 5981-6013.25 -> -0.4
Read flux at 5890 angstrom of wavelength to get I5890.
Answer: 12.23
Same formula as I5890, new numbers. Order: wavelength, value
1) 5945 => 15.22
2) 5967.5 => 14.69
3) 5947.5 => 14.56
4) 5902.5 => 13.9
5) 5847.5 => 14.08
